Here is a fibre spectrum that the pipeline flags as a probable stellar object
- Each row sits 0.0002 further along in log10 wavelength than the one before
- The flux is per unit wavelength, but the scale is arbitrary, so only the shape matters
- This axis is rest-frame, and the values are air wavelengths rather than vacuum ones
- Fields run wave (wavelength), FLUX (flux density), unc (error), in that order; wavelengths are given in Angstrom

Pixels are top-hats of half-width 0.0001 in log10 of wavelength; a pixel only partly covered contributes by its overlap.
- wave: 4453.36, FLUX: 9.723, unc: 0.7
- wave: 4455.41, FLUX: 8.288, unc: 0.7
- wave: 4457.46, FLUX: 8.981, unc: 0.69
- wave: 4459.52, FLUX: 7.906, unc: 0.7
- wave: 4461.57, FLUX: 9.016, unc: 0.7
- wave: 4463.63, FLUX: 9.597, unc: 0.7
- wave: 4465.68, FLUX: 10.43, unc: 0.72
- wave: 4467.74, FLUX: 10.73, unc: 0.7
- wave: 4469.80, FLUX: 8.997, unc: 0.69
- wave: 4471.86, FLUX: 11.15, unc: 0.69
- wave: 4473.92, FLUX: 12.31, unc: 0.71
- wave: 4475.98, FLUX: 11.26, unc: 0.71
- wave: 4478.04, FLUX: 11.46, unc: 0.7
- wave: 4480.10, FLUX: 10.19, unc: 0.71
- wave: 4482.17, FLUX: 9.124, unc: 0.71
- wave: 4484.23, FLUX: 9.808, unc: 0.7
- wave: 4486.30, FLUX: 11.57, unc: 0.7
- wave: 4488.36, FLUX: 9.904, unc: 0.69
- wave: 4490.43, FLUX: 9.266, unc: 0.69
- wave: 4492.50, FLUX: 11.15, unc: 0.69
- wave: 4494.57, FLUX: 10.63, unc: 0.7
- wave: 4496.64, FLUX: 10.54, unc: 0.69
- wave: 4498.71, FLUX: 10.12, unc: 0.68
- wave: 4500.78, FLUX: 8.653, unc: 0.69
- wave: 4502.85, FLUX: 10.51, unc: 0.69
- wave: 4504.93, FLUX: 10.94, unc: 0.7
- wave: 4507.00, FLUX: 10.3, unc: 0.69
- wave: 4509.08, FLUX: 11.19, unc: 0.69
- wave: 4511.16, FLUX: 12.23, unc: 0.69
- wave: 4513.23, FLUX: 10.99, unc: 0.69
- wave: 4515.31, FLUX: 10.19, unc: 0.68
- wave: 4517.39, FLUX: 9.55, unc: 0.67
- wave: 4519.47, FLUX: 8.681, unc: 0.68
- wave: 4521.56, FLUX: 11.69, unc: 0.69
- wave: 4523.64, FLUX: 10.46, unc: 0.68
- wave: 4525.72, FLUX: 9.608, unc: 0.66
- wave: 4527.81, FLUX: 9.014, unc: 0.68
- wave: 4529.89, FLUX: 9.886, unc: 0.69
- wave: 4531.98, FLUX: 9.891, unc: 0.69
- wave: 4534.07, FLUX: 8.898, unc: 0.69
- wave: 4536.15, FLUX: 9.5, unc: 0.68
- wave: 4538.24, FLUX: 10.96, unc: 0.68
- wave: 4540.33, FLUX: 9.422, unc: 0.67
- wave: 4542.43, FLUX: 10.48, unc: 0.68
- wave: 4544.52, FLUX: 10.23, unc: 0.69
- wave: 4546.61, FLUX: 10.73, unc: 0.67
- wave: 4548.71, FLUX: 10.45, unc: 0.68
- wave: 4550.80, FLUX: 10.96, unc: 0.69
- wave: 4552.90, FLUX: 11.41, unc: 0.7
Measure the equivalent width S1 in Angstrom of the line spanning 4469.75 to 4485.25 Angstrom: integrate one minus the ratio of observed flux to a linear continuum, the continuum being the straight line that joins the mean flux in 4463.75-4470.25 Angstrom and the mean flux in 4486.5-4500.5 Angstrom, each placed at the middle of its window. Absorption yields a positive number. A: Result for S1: -0.74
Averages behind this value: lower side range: 10.1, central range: 10.6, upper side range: 10.3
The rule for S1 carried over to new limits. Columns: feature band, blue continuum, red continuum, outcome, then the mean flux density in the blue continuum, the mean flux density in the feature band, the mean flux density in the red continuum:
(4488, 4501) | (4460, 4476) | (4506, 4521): 0.3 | 10.3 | 10.1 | 10.5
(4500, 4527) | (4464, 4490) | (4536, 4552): 0.2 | 10.5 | 10.4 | 10.4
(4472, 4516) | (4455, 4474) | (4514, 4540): -3.8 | 9.66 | 10.6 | 9.86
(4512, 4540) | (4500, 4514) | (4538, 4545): 1.3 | 10.7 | 9.95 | 10.2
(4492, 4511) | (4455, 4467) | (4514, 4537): -2.0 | 9.11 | 10.5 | 9.78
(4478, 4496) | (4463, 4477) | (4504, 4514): 1.0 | 10.7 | 10.3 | 11.1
